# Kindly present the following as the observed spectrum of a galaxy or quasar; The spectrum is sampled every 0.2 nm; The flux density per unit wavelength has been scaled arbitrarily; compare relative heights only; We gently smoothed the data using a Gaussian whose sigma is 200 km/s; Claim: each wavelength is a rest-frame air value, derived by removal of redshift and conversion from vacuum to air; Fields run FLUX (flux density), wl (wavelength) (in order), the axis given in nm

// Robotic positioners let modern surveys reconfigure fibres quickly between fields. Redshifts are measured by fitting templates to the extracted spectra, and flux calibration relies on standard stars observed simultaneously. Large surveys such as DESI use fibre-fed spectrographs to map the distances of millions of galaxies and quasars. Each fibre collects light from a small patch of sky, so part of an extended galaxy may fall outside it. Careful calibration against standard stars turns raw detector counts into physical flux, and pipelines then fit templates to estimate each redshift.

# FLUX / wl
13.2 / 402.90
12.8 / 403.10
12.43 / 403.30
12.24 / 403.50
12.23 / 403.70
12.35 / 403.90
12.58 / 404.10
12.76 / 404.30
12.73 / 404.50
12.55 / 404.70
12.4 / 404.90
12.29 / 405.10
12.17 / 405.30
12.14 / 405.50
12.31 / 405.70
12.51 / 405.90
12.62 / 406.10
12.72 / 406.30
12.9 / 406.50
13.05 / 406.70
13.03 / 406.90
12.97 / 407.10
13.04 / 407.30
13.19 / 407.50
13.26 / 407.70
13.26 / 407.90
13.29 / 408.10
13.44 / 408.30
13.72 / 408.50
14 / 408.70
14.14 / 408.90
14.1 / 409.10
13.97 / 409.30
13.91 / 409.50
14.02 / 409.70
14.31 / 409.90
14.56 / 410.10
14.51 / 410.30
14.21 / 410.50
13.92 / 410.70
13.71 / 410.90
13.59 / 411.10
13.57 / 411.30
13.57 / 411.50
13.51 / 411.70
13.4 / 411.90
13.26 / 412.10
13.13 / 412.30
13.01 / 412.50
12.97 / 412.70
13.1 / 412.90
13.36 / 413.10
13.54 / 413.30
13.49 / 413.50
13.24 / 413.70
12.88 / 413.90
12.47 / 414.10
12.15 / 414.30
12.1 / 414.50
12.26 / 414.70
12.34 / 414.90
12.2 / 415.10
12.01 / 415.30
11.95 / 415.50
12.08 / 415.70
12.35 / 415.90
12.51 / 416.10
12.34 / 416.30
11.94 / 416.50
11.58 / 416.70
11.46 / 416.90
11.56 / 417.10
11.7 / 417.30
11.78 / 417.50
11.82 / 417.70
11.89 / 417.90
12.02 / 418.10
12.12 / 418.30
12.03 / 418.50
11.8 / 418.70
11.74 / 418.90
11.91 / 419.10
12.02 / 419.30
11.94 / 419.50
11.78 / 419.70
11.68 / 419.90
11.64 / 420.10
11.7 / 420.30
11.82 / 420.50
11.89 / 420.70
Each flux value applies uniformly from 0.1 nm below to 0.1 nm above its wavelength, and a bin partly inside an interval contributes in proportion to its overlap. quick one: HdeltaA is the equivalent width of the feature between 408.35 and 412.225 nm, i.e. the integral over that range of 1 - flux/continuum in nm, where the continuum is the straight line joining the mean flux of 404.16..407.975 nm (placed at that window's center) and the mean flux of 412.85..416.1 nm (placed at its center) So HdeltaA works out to -0.38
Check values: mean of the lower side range 12.7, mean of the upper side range 12.6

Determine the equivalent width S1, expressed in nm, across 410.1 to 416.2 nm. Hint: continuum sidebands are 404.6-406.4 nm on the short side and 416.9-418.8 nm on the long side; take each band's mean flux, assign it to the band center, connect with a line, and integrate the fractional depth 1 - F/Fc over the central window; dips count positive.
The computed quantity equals -0.495 nm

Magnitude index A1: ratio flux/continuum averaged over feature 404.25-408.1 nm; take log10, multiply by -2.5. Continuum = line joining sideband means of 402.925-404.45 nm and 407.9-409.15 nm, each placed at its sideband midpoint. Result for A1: 0.03 mag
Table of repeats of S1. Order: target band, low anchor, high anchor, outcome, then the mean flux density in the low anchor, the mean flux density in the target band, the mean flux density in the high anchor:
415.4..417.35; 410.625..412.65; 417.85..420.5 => 0.08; 13.4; 12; 11.9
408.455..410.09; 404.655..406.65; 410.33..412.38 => -0.11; 12.5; 14.1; 13.6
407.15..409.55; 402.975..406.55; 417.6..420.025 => -0.24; 12.5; 13.6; 11.9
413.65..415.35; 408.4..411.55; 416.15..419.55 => 0.05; 14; 12.4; 11.9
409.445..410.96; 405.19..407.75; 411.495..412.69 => -0.12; 12.8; 14.2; 13.3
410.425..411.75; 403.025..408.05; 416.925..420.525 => -0.15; 12.7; 13.7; 11.8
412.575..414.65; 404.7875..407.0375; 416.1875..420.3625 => -0.14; 12.6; 12.9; 11.8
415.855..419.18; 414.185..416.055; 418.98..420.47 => 0.02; 12.2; 11.9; 11.8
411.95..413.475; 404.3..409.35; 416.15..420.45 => -0.10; 13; 13.2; 11.8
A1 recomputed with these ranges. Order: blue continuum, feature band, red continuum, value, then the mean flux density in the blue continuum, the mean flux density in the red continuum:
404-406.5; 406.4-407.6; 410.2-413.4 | -0.02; 12.5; 13.5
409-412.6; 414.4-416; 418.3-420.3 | 0.05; 13.8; 11.8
